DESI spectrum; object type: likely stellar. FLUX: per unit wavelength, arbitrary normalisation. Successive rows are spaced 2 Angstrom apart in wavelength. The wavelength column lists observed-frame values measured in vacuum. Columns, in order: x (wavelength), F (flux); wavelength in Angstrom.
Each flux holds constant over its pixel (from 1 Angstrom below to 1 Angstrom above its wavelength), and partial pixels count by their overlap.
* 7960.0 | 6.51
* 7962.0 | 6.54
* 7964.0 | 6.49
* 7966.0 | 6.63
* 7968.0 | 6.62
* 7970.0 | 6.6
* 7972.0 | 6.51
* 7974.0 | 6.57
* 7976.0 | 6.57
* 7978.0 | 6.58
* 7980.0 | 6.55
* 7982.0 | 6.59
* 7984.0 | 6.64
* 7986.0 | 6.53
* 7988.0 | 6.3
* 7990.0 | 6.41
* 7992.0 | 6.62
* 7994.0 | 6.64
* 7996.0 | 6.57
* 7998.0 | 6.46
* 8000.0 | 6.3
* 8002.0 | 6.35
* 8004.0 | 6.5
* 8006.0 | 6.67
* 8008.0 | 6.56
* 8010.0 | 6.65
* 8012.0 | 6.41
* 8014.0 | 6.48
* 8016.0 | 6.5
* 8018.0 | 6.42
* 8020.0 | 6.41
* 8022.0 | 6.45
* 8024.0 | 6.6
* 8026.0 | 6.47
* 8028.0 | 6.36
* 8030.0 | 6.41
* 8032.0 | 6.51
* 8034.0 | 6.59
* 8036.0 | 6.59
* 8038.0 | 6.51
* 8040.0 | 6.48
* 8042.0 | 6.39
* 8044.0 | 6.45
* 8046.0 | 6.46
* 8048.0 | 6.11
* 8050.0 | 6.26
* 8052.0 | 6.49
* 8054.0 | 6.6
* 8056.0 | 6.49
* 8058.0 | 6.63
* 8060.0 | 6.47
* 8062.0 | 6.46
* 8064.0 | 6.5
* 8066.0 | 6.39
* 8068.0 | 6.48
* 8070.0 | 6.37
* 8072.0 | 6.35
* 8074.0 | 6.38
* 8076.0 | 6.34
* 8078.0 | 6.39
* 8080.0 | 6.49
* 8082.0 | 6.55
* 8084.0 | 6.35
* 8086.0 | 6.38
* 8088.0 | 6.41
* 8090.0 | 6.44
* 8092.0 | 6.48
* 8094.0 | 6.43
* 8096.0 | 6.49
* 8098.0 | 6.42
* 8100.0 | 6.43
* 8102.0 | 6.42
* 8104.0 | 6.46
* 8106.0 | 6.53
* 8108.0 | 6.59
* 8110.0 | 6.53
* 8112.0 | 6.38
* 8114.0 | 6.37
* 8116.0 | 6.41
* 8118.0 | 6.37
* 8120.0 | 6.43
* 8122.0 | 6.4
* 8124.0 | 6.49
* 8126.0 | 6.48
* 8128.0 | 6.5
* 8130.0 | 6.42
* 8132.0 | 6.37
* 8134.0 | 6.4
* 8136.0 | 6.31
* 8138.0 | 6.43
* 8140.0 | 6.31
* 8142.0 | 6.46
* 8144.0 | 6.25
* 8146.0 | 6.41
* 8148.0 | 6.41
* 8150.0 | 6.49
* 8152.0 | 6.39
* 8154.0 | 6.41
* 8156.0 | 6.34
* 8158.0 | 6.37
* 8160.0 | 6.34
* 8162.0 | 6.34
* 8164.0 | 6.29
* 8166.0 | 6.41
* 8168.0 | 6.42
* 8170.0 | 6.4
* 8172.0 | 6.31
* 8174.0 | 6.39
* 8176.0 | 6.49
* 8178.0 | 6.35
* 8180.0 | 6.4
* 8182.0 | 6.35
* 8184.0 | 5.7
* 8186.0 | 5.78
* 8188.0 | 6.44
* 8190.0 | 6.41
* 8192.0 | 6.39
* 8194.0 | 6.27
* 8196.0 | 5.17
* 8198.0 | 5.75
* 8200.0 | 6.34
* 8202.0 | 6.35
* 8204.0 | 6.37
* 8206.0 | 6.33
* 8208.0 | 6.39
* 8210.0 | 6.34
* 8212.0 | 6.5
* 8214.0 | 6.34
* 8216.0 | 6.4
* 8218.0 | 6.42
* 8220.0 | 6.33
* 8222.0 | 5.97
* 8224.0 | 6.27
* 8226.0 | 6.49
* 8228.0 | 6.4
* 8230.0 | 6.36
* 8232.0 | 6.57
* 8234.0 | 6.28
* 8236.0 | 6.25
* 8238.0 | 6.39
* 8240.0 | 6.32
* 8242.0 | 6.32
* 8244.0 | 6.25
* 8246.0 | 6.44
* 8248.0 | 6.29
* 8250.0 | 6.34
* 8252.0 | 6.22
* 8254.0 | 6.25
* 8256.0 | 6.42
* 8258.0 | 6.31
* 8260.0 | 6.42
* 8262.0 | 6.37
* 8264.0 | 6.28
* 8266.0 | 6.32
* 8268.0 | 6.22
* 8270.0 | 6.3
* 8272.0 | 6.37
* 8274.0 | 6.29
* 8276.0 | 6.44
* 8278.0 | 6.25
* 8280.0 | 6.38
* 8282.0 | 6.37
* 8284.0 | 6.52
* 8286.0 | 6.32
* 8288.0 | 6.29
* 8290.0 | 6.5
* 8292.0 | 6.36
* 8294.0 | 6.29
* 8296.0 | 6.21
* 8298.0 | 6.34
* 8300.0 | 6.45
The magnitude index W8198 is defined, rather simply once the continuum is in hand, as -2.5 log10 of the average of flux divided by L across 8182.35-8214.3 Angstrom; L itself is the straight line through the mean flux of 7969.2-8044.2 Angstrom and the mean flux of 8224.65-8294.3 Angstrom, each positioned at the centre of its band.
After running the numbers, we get 0.04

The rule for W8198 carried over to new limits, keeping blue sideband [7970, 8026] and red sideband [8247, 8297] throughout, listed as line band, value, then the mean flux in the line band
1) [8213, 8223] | 0.01 mag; 6.29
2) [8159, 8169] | 0.01 mag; 6.36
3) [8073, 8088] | 0.01 mag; 6.41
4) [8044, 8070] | 0.01 mag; 6.44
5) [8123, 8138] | 0.00 mag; 6.42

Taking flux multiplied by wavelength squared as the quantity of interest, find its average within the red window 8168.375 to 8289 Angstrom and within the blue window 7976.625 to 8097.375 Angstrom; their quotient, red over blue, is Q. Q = 1.0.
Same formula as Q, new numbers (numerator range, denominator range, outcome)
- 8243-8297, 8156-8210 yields 1.03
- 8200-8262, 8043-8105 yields 1.03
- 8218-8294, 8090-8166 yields 1.02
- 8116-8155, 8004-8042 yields 1.01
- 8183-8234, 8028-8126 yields 1.00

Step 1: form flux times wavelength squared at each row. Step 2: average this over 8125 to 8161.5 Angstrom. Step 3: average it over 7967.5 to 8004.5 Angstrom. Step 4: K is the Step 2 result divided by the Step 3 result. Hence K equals 1.0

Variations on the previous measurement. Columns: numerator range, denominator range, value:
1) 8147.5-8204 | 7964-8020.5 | 1.01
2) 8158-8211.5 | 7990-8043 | 1.00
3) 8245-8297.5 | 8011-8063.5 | 1.04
